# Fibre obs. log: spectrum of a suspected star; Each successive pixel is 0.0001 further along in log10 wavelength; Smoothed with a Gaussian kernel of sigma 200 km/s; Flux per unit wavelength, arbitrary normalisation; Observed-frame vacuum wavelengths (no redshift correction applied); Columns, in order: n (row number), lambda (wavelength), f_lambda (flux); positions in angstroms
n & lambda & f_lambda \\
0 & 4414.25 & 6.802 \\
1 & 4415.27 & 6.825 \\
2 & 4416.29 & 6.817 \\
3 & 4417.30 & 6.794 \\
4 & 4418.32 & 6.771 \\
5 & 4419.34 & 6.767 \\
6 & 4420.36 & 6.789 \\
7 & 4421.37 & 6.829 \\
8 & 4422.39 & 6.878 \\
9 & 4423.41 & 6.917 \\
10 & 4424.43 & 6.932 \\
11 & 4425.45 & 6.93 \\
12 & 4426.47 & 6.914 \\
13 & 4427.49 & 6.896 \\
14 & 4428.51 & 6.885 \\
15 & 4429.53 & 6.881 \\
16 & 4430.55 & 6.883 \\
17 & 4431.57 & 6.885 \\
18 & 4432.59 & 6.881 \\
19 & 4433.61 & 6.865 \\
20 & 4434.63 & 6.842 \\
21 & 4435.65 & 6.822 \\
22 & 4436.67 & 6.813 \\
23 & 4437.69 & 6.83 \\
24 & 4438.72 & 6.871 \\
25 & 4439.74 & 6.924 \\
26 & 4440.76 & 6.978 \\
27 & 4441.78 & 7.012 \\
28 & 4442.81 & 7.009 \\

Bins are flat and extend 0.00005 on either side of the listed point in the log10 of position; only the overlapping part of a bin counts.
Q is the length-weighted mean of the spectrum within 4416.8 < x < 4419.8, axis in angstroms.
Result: 6.77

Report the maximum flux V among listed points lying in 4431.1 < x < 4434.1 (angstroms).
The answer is 6.885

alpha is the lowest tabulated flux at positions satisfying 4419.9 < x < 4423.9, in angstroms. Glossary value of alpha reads 6.789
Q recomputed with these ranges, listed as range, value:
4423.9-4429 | 6.91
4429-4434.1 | 6.88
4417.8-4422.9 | 6.8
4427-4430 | 6.89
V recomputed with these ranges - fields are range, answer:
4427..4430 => 6.896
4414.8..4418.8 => 6.825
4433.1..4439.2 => 6.871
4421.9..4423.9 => 6.917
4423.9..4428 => 6.932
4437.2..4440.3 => 6.924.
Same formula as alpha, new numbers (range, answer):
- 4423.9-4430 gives 6.881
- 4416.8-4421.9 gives 6.767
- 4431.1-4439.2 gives 6.813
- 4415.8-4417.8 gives 6.794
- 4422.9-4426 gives 6.917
